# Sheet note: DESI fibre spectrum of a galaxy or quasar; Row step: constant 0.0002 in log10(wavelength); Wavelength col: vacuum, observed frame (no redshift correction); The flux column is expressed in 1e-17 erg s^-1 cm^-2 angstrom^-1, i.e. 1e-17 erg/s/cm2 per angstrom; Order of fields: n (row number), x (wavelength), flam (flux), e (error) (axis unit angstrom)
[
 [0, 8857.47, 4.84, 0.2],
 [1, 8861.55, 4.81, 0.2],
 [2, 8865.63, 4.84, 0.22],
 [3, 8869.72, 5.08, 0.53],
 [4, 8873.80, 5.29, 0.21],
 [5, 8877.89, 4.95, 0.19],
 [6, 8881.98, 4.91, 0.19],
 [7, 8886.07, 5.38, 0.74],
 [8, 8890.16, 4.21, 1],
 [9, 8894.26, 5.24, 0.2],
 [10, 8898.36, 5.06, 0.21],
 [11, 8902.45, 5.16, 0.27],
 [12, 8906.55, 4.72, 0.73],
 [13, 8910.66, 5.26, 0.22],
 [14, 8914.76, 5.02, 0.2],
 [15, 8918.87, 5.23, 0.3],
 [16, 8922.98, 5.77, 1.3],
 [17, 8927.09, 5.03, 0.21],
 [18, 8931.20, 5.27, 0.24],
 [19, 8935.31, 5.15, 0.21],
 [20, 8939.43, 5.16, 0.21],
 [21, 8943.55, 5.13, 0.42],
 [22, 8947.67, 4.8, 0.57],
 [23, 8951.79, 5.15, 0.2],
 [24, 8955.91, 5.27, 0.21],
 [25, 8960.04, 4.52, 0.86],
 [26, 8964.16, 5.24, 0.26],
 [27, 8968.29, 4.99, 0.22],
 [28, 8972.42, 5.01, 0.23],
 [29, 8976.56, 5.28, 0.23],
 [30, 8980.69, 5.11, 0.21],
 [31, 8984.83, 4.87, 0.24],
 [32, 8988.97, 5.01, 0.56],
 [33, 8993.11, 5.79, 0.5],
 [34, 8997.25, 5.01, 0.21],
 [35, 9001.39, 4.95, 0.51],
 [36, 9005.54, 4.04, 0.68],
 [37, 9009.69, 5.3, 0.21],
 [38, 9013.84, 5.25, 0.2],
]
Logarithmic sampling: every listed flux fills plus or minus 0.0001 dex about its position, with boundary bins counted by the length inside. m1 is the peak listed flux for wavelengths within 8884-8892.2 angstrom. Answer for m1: 5.38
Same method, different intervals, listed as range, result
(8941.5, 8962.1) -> 5.27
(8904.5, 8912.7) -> 5.26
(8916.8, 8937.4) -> 5.77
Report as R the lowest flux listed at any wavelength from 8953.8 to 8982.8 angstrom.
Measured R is 4.52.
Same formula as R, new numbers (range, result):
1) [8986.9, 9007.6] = 4.04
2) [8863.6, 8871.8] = 4.84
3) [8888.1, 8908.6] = 4.21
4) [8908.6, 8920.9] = 5.02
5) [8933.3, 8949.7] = 4.8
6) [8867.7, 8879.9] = 4.95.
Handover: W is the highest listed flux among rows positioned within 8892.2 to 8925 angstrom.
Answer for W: 5.77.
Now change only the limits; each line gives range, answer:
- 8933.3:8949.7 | 5.16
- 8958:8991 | 5.28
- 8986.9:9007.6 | 5.79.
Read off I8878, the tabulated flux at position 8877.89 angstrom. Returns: 4.95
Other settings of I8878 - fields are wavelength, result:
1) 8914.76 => 5.02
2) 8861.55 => 4.81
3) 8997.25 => 5.01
